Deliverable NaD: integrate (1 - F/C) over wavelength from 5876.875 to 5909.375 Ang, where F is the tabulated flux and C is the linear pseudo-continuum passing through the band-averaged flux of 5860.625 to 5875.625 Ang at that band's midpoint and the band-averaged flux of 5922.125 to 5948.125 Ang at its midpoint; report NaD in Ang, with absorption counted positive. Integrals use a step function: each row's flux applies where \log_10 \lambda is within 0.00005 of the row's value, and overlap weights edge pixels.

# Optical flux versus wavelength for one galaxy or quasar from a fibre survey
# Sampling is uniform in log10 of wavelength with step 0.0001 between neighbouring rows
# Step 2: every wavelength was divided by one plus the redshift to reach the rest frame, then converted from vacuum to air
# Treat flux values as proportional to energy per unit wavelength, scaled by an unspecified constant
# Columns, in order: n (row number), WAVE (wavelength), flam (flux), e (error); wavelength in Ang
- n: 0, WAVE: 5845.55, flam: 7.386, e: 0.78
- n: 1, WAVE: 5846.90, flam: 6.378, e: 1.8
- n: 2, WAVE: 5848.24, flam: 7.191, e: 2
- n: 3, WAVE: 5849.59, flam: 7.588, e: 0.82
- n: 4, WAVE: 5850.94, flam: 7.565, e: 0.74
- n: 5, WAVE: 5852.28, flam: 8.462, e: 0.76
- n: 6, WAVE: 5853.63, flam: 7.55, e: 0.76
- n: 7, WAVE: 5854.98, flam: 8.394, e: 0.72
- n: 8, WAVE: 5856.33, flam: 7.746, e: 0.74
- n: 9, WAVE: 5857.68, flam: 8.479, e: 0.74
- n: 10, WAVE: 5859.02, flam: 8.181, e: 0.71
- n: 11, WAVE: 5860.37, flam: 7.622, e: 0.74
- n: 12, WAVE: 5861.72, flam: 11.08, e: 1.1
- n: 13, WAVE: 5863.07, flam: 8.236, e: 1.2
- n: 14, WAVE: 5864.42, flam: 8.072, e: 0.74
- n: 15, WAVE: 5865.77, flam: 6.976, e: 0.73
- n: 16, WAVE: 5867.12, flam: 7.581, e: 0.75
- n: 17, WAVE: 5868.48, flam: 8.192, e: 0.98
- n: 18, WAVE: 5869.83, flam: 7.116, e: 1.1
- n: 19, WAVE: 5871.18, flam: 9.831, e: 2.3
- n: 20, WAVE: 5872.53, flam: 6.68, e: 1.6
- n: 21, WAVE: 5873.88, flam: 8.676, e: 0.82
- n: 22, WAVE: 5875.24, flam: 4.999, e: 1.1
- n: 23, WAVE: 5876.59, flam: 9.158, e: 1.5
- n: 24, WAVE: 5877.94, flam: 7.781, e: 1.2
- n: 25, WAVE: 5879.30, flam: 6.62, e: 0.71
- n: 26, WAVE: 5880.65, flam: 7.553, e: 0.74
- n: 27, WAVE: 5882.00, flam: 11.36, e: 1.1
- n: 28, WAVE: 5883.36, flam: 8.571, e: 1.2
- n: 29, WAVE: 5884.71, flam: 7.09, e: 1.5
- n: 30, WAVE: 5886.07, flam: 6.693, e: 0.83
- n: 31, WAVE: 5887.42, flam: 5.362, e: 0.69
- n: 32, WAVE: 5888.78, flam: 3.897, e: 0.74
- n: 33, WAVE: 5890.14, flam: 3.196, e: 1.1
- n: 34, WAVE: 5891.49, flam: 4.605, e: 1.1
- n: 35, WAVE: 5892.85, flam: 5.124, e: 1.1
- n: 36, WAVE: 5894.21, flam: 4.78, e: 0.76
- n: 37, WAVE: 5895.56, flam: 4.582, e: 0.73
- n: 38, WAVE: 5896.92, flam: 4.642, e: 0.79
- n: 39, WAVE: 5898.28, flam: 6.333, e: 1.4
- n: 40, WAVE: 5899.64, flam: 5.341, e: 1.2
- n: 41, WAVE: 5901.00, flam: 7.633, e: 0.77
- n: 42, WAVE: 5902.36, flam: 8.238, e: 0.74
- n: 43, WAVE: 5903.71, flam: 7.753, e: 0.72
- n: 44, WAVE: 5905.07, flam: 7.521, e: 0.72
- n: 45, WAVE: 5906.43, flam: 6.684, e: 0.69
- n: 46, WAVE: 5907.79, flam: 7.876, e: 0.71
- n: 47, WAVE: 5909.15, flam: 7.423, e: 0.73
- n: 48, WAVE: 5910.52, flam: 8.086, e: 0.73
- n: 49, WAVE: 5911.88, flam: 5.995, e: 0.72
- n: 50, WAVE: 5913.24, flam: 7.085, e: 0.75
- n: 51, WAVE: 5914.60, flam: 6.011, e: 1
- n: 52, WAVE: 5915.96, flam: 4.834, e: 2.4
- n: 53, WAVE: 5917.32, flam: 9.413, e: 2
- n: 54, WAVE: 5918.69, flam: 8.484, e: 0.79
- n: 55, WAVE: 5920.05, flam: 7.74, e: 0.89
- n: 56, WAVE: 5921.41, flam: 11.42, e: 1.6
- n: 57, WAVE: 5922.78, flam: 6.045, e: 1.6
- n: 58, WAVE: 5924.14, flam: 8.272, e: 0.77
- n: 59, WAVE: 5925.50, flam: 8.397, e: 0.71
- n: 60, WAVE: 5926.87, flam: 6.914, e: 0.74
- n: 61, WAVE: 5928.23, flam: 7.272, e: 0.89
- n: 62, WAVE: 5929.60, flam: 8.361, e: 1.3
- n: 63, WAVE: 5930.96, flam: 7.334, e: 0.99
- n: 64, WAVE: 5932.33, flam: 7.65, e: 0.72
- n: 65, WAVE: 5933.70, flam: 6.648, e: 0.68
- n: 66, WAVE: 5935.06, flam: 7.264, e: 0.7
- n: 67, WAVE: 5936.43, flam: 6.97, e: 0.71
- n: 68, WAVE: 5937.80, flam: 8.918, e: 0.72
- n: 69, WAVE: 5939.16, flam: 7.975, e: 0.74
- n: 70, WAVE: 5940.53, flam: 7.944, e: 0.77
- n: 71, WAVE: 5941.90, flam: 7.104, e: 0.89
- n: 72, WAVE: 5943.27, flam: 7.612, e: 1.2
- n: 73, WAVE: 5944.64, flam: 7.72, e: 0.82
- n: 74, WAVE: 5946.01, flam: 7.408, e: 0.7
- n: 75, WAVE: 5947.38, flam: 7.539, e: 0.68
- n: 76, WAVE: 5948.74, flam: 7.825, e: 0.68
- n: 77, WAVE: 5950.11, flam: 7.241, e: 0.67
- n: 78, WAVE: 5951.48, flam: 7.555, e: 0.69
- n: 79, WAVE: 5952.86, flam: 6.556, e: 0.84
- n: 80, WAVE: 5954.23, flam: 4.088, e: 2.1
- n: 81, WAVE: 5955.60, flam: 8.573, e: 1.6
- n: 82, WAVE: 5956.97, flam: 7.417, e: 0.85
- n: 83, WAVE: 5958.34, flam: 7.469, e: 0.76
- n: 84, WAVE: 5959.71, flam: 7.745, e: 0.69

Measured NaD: 5.3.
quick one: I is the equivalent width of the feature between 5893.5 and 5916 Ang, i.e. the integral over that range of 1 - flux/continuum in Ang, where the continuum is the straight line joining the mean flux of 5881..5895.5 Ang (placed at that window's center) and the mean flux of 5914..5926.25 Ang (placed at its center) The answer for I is 1.36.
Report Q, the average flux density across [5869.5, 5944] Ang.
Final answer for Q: 7.14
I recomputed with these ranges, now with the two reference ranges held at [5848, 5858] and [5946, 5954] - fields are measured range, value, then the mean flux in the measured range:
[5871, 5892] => 2.0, 6.96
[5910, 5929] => -0.5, 7.57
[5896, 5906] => 1.1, 6.73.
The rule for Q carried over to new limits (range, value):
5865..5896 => 6.82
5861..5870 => 8.23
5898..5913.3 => 7.19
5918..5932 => 8.01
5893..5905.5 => 6.24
